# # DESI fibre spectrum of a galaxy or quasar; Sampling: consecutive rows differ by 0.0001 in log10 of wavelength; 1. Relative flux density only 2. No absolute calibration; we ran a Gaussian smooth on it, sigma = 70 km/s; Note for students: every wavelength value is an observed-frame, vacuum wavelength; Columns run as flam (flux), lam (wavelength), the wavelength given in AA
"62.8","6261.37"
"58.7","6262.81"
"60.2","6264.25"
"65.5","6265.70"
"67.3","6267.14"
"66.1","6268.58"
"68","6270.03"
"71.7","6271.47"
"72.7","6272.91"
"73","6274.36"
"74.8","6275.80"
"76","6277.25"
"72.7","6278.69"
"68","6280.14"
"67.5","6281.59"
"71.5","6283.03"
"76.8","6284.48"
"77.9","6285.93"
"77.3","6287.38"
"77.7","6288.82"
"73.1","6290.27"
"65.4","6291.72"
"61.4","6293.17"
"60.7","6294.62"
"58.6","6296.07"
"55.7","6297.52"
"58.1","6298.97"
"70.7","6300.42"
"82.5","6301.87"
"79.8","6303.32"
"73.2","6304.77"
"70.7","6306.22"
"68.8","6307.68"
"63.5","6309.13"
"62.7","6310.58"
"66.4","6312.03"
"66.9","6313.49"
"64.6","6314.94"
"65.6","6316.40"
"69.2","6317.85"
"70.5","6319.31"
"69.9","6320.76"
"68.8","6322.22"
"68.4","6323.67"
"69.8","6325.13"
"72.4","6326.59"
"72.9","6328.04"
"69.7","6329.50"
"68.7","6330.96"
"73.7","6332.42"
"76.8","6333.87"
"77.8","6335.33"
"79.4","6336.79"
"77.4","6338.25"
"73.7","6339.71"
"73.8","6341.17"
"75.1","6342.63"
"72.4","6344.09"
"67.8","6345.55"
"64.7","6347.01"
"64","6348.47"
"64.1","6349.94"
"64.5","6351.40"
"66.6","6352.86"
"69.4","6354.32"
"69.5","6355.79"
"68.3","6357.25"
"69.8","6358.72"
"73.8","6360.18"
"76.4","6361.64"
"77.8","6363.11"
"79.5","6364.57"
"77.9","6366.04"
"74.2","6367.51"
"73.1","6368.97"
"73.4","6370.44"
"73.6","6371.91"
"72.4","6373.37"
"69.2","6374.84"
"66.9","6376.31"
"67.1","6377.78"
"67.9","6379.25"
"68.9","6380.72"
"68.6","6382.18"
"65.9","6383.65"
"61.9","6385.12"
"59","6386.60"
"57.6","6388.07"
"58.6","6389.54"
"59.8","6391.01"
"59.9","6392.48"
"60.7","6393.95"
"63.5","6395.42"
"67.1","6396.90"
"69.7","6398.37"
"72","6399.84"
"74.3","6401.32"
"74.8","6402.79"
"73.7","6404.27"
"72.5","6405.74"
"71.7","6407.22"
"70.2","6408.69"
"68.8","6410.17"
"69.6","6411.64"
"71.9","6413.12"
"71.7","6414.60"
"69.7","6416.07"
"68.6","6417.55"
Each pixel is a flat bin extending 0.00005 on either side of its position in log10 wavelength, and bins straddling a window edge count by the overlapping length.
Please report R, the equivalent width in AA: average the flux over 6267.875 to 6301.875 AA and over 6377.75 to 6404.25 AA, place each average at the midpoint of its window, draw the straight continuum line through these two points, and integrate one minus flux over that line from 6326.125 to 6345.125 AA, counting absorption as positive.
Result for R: -1.8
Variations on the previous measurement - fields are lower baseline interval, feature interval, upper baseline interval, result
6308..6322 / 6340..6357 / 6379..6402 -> -0.7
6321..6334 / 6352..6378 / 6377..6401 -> -2.0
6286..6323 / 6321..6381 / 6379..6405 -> -4.1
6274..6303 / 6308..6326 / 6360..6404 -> 0.6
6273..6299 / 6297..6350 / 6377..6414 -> -1.1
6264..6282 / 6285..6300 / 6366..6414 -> 0.6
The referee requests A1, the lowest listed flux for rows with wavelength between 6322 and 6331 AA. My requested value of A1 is 68.4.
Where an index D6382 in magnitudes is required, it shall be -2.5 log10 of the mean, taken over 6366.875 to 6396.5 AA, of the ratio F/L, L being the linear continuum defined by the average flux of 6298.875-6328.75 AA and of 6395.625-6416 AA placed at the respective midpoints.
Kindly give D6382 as 0.07 mag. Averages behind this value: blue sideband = 69.5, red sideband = 71.1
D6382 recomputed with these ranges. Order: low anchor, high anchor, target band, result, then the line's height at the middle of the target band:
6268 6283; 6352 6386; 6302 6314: 0.021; 71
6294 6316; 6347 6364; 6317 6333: -0.038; 67.9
